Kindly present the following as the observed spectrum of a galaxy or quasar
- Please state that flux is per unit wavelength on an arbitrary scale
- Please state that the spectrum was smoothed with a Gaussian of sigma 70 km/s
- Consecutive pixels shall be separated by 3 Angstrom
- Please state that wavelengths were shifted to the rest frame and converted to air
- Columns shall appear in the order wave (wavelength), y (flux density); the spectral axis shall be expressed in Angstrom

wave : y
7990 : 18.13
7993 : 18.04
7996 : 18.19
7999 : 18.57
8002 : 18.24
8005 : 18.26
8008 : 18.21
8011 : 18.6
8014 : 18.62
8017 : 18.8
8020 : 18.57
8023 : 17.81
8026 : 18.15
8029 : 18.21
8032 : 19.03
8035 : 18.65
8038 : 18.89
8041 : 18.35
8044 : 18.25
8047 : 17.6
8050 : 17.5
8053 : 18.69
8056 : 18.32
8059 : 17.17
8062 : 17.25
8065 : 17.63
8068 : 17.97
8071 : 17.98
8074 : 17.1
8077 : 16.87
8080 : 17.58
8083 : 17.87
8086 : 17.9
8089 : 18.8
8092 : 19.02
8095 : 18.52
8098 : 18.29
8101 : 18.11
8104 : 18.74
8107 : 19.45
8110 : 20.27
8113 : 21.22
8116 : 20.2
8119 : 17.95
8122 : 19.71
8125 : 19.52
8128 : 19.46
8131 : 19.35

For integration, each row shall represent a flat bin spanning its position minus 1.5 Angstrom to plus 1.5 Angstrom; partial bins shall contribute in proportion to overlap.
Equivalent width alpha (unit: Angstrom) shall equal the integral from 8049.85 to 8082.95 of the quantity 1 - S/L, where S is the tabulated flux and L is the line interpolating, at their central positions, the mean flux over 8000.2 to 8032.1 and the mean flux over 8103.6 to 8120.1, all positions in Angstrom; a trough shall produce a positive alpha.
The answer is 2.5 Angstrom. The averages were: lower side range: 18.4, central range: 17.7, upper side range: 19.7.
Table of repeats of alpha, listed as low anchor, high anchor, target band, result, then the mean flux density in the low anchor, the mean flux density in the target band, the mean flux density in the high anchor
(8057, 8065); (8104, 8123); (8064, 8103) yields 0.80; 17.4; 18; 19.7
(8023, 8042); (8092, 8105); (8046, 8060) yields 0.45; 18.5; 17.9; 18.5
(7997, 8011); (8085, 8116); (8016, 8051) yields 0.48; 18.3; 18.3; 19.1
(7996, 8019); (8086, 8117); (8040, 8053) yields 0.53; 18.5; 18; 19.2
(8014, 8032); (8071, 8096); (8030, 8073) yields 0.25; 18.4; 18.1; 17.9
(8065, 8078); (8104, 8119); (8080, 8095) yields 0.12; 17.5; 18.3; 19.9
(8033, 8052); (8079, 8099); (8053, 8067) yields 0.41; 18.2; 17.7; 18.3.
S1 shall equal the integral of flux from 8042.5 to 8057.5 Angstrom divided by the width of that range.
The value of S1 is 18.1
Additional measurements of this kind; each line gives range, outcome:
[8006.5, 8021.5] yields 18.6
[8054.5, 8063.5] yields 17.6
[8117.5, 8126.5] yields 19.1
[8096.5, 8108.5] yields 18.6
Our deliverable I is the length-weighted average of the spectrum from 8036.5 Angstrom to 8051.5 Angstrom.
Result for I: 18.1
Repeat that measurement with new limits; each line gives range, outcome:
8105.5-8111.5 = 19.9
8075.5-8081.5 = 17.2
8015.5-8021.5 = 18.7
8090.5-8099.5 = 18.6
